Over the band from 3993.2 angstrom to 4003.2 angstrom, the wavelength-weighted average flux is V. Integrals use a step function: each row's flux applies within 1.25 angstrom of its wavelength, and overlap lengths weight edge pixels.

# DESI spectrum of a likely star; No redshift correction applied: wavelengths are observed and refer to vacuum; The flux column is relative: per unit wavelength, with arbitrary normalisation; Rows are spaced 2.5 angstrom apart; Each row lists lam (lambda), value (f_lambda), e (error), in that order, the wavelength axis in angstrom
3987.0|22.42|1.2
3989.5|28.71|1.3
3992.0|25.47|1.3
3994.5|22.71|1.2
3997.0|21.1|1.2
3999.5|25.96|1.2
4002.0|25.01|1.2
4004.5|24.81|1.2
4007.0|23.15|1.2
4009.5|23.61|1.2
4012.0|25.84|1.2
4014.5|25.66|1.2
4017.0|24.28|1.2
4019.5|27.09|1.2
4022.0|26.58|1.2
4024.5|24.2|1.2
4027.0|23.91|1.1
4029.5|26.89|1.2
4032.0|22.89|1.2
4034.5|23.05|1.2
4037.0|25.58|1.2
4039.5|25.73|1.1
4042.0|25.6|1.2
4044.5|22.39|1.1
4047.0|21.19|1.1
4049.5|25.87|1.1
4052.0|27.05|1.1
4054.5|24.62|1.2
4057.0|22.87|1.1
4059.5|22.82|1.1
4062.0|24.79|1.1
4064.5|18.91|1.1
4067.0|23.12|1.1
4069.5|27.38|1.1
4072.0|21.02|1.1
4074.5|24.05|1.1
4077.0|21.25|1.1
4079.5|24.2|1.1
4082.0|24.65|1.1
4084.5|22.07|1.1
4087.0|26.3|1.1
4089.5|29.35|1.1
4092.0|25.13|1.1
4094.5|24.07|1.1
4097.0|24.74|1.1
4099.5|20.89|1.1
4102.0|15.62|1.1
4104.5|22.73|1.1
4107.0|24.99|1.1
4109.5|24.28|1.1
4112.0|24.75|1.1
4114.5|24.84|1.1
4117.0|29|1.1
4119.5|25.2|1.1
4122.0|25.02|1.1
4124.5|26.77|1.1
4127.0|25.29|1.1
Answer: 23.7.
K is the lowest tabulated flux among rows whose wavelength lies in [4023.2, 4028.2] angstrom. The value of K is 23.91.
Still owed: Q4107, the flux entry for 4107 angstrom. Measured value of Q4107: 24.99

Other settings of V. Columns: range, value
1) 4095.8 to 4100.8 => 22.7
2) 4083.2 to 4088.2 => 24.2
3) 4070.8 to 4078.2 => 22.1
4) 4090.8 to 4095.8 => 24.6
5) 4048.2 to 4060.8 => 24.6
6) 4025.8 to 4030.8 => 25.4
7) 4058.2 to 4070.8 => 23.4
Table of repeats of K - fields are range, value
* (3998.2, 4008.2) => 23.15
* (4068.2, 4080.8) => 21.02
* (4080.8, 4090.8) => 22.07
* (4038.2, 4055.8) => 21.19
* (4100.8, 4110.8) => 15.62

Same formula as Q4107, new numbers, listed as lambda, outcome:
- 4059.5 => 22.82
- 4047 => 21.19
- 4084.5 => 22.07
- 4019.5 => 27.09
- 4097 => 24.74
